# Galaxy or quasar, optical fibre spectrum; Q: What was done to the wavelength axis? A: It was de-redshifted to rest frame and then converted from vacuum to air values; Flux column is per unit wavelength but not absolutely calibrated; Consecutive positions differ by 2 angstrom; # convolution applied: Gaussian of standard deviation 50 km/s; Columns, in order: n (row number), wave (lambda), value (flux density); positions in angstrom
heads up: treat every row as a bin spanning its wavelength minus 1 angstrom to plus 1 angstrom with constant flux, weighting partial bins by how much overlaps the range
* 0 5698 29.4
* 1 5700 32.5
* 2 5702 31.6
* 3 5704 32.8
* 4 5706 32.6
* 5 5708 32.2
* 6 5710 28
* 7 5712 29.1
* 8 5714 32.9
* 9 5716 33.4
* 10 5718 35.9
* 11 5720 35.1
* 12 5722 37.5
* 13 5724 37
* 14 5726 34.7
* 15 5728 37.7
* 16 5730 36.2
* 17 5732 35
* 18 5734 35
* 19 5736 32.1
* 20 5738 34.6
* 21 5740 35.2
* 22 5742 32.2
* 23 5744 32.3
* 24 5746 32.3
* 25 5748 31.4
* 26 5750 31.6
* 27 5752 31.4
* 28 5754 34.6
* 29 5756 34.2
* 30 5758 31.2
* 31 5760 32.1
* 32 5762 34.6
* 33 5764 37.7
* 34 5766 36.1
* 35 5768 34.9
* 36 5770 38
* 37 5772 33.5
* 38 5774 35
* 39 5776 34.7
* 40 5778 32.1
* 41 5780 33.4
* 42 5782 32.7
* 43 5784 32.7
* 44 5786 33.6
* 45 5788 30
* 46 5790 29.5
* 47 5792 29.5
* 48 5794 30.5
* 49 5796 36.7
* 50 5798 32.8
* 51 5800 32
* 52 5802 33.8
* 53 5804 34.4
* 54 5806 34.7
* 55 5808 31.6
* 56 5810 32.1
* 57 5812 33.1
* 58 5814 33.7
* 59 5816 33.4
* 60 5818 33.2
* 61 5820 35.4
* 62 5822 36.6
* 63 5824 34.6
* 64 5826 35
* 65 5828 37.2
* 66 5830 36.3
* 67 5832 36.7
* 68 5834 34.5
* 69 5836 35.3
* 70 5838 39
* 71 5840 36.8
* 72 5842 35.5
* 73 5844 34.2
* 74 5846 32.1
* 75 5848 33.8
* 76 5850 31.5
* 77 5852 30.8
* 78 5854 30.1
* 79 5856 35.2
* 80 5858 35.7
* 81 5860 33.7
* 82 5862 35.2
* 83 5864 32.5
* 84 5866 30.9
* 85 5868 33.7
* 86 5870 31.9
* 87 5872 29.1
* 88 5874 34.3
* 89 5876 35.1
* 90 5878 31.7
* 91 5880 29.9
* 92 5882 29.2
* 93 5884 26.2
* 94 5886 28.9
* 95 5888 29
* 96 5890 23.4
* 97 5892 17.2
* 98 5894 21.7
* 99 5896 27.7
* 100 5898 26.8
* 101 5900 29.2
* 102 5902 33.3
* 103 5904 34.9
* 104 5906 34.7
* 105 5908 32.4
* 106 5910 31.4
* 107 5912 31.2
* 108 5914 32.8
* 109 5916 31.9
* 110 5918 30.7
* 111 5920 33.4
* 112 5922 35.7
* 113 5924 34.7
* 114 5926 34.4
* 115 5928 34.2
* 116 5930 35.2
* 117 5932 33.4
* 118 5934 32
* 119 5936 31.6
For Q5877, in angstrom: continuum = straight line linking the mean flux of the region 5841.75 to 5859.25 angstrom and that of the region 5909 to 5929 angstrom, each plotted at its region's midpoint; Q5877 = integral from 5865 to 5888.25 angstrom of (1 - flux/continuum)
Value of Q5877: 1.5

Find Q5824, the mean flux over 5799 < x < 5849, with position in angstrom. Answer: 34.6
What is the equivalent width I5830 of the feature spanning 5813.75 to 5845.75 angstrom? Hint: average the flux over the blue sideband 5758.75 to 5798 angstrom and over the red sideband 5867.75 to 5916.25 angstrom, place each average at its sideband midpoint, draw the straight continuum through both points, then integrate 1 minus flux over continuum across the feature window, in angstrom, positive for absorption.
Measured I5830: -3.6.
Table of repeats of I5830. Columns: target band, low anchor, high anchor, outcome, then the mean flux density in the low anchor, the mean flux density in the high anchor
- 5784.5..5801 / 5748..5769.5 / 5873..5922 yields 0.52 angstrom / 33.8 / 30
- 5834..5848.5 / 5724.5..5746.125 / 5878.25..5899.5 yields -3.23 angstrom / 34.4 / 26.3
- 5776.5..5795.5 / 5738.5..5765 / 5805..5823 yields 0.97 angstrom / 33.2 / 33.8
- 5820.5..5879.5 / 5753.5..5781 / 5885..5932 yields -3.33 angstrom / 34.4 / 30.7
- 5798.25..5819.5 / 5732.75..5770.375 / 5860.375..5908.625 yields -0.76 angstrom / 33.7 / 30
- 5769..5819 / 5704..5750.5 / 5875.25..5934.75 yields -0.79 angstrom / 33.7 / 30.7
